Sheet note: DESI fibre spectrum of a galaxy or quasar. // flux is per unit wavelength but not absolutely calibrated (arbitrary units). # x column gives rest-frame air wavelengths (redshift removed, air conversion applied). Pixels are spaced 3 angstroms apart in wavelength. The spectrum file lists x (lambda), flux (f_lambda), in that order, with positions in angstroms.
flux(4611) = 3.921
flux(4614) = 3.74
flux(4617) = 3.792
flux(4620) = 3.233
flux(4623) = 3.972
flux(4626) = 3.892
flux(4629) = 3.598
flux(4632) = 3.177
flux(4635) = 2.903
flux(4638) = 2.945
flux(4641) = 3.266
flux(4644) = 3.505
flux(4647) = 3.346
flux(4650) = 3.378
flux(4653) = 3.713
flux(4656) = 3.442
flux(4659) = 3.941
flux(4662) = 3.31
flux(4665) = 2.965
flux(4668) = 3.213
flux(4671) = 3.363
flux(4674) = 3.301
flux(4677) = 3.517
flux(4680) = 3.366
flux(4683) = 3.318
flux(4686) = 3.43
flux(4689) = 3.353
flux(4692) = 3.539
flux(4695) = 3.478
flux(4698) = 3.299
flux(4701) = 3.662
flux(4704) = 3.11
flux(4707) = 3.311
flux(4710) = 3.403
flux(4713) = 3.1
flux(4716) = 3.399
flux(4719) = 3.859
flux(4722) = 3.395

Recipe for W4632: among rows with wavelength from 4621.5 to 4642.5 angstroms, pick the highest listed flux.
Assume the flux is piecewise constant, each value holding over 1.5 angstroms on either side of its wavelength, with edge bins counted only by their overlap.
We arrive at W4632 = 3.972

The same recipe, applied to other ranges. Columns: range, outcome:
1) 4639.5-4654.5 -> 3.713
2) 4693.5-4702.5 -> 3.662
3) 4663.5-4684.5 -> 3.517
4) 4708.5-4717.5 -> 3.403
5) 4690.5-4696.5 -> 3.539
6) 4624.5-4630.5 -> 3.892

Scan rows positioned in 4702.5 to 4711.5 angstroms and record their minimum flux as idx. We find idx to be 3.11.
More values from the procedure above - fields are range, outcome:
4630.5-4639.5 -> 2.903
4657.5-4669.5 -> 2.965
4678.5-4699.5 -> 3.299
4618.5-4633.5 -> 3.177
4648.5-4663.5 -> 3.31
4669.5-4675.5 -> 3.301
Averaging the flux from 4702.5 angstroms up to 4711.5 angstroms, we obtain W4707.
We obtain 3.27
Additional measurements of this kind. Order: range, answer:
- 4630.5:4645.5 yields 3.16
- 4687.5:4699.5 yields 3.42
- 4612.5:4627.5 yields 3.73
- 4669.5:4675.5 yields 3.33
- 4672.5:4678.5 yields 3.41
